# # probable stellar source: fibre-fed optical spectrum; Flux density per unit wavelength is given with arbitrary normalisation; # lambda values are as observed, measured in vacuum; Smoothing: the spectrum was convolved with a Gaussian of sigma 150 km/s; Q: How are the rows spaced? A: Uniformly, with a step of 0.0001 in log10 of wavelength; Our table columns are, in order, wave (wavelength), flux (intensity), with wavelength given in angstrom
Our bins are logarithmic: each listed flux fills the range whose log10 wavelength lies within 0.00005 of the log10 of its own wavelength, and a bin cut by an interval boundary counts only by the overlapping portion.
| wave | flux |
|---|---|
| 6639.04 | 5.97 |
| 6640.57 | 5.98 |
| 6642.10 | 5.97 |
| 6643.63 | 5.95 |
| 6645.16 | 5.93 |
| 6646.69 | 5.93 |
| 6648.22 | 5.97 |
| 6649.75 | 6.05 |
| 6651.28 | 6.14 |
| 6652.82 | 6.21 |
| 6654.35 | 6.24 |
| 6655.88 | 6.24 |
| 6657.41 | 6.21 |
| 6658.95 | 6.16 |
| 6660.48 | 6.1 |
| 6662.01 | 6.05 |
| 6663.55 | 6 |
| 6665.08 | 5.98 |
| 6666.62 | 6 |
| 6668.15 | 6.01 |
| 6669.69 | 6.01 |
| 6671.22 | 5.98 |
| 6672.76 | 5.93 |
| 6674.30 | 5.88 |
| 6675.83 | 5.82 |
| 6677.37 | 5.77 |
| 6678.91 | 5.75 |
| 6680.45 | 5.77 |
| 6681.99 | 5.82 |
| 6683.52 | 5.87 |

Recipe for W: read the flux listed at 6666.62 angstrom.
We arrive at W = 6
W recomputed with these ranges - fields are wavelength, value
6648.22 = 5.97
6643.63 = 5.95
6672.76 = 5.93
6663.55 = 6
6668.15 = 6.01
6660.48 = 6.1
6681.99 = 5.82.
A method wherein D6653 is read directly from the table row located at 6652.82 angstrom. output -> 6.21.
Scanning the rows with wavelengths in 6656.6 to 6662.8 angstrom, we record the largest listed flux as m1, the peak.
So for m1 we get 6.21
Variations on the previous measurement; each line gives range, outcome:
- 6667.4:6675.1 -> 6.01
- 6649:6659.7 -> 6.24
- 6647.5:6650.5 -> 6.05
